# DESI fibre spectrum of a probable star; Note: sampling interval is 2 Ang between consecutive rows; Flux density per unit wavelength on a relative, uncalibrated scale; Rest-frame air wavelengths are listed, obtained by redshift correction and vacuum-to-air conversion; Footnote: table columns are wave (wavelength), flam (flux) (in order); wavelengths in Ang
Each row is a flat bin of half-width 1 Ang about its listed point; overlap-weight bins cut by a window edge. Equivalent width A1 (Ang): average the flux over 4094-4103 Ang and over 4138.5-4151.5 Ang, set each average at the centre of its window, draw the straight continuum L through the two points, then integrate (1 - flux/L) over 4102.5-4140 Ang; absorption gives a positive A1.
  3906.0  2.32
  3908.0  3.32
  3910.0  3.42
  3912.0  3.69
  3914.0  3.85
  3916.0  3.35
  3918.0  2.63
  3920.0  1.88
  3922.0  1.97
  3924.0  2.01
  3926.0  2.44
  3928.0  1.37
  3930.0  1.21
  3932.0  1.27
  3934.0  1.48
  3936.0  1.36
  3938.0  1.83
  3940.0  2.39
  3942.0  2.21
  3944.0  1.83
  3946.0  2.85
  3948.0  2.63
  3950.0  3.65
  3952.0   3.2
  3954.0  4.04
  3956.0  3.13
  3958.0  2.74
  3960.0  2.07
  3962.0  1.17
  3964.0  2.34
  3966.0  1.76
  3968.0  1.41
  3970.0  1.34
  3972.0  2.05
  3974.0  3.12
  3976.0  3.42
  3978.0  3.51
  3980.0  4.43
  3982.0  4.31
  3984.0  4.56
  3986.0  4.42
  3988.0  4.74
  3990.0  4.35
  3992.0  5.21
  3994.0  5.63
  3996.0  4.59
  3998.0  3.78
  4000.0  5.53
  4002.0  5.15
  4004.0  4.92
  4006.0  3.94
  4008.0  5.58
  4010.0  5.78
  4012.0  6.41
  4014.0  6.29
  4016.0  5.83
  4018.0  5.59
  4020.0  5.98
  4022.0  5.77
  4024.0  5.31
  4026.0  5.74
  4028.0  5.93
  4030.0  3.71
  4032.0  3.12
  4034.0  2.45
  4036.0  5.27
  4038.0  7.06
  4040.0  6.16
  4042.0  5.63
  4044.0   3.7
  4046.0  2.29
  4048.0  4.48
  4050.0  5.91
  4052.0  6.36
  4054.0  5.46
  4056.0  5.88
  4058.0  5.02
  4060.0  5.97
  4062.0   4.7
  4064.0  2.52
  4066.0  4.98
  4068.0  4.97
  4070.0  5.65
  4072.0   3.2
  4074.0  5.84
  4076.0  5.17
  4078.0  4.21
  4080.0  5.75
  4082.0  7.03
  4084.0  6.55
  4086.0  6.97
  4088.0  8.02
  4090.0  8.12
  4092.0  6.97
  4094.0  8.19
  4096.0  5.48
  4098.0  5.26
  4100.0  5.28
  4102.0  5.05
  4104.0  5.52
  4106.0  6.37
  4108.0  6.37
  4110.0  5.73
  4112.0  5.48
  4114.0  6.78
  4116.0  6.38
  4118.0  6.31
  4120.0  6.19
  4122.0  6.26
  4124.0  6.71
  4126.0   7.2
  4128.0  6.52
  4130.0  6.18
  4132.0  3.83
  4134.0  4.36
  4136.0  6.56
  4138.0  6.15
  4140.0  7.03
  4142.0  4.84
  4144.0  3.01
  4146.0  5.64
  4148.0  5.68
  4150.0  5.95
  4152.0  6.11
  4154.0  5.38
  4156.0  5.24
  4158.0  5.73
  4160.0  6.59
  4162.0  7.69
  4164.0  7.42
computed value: -3.8 Ang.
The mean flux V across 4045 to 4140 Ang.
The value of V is 5.76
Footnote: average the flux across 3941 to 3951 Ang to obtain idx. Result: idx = 2.63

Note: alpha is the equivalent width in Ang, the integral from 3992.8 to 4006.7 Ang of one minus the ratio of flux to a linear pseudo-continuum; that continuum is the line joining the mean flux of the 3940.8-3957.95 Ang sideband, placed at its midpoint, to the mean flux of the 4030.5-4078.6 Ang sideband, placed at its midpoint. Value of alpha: -3.6 Ang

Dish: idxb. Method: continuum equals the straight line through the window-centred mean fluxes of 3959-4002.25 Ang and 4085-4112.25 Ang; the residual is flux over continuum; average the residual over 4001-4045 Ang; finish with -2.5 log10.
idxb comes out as -0.16 mag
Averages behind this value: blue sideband 3.56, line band 5.24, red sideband 6.37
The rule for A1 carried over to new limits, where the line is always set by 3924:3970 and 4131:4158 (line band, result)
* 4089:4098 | -4.8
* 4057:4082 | -4.5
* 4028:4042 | -4.6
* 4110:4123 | -3.3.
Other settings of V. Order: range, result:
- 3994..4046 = 5.12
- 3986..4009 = 4.84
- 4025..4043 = 5.01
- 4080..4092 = 7.17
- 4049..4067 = 5.2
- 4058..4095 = 5.8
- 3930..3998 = 2.99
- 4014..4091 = 5.34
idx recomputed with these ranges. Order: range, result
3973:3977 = 3.27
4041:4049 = 4.03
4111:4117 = 6.21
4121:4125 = 6.48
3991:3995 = 5.42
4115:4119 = 6.34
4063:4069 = 4.16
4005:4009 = 4.76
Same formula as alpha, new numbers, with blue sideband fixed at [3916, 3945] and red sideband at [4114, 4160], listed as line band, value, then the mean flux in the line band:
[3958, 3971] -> 3.9 Ang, 1.76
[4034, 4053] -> -4.8 Ang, 5.06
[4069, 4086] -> -2.9 Ang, 5.52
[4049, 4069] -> -3.9 Ang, 5.18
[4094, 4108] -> -1.7 Ang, 5.75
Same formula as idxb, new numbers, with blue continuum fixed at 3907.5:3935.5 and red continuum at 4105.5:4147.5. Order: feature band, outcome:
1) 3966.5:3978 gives 0.36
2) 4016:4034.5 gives -0.20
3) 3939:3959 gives 0.00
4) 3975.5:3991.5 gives -0.23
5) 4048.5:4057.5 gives -0.24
